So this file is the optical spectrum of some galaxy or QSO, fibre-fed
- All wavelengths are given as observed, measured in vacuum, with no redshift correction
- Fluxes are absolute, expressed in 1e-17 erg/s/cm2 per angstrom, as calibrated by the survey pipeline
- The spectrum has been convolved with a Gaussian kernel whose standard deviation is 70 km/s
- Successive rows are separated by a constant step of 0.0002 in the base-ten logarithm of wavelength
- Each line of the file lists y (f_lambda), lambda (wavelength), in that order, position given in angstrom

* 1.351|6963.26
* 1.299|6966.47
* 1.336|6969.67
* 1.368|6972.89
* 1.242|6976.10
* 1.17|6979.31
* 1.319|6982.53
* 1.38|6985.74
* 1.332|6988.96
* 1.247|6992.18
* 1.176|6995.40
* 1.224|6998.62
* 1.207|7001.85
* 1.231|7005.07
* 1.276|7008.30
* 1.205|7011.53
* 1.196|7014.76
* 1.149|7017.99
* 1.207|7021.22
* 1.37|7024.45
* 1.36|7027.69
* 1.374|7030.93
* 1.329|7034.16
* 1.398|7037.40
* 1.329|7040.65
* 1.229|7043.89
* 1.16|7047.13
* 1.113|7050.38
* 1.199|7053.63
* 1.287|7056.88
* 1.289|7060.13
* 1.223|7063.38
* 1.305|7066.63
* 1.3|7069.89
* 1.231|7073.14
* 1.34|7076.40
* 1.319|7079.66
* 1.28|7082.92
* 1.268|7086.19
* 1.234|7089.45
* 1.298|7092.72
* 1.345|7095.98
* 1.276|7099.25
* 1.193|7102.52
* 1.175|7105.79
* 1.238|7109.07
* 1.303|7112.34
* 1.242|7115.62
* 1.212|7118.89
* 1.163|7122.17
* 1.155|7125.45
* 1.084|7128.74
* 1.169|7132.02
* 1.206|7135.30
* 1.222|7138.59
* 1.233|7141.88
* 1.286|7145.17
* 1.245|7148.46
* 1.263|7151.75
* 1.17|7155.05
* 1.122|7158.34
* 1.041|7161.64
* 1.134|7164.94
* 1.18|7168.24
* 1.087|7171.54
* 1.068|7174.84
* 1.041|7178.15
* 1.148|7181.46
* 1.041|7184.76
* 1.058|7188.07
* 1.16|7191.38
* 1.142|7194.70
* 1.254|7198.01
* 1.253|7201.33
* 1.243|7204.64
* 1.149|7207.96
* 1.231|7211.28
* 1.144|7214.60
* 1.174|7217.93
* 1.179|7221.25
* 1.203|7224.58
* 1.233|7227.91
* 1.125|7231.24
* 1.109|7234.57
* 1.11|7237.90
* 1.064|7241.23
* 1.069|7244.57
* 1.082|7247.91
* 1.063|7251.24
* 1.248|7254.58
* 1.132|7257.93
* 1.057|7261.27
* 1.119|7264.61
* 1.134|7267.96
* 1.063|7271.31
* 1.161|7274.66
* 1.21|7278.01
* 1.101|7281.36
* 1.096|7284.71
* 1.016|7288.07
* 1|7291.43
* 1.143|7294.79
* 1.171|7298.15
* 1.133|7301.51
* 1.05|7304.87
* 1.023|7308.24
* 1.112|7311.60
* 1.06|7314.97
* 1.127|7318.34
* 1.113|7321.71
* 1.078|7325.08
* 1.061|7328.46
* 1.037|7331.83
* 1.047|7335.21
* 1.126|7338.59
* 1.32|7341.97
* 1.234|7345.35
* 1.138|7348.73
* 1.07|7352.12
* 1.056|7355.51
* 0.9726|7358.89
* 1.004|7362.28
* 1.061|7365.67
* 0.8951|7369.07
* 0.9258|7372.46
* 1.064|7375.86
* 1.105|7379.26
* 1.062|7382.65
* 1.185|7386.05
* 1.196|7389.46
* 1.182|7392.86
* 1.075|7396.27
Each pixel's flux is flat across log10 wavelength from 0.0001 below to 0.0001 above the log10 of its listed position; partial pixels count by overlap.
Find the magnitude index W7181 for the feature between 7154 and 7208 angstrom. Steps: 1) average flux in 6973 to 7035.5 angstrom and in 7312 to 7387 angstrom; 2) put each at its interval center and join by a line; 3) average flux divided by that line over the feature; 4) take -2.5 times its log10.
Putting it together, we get 0.03 mag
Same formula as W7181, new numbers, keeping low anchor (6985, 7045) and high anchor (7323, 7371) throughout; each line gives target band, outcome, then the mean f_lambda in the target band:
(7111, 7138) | 0.02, 1.19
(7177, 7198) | 0.06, 1.11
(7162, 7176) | 0.07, 1.11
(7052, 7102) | -0.04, 1.28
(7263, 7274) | 0.01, 1.11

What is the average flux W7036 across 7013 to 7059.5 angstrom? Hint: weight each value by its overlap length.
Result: 1.26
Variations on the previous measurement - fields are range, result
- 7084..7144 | 1.22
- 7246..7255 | 1.11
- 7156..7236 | 1.15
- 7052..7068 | 1.26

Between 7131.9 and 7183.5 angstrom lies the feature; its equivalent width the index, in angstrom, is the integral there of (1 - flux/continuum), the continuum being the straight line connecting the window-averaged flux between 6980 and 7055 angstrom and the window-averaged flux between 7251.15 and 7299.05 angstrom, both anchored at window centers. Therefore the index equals 0.8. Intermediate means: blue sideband 1.26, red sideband 1.11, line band 1.16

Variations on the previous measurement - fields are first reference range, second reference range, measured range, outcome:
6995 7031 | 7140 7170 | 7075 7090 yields -0.9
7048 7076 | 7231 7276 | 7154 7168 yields 0.6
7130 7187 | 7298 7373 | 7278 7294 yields 0.4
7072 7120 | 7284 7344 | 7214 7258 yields 0.7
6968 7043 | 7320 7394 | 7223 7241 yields 0.1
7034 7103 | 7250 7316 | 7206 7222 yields -0.3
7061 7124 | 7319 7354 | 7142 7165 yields 0.7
